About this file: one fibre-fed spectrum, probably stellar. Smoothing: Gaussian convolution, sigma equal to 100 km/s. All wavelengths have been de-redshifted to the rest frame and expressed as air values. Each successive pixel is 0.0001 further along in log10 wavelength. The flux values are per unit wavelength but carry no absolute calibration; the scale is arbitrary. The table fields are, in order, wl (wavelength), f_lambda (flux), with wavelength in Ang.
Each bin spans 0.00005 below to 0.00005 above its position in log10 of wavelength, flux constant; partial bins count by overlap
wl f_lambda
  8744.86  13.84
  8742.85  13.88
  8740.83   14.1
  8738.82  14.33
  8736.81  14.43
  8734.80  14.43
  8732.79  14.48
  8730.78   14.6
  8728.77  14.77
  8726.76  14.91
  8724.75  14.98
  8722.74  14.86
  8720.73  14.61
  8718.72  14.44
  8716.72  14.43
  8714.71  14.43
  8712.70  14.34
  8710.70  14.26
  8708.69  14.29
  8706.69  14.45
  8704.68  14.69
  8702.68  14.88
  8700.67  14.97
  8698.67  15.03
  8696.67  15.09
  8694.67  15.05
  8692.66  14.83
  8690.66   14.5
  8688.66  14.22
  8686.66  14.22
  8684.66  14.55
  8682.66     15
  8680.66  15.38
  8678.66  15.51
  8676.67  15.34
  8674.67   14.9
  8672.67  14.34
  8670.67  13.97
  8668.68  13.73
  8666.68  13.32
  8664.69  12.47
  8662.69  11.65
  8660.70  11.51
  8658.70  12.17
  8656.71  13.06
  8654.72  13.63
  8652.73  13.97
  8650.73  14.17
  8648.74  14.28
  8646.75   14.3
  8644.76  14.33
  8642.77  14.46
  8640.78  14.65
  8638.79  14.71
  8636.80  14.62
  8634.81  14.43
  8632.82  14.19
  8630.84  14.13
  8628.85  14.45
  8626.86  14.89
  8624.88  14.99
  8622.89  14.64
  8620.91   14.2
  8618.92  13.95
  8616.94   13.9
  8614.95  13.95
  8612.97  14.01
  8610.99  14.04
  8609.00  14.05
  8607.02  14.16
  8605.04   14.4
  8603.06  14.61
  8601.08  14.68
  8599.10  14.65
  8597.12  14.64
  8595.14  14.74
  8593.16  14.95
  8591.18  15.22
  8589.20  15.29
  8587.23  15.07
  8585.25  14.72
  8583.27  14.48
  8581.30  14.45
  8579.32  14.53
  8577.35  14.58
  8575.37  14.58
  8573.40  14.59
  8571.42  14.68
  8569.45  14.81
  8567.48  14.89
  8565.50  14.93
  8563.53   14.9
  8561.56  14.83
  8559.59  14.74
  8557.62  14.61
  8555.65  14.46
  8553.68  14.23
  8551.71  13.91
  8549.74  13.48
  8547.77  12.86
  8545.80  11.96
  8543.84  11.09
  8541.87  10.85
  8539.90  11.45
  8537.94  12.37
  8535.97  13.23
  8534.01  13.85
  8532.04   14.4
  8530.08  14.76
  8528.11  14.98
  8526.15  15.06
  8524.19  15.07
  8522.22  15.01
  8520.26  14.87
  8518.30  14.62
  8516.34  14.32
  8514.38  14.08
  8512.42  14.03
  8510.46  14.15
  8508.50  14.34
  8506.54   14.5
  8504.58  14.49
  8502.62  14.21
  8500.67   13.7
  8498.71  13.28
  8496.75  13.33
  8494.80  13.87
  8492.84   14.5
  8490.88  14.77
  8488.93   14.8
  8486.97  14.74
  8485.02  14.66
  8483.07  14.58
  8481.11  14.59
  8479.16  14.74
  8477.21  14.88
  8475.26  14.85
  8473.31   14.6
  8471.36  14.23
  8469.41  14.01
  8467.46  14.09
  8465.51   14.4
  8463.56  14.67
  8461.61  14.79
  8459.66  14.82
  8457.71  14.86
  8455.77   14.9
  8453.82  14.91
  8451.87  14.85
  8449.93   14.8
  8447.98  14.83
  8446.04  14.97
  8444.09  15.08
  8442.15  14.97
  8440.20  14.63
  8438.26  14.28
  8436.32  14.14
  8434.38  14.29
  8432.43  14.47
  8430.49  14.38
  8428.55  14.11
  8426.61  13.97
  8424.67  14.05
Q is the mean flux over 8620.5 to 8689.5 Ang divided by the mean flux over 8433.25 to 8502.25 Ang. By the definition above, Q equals 1.0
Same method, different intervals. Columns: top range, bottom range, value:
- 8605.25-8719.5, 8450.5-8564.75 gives 1.01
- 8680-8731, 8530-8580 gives 1.06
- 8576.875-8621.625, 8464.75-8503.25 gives 1.01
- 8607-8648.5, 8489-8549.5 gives 1.04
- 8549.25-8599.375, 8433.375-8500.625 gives 1.01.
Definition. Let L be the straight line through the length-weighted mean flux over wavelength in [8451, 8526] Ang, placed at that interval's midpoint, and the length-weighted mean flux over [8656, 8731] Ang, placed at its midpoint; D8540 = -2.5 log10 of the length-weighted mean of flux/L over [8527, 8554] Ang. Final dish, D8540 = 0.11 mag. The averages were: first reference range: 14.5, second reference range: 14.3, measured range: 13.1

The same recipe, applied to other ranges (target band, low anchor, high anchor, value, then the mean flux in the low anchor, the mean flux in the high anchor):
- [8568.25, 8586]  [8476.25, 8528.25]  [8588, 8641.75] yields -0.010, 14.4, 14.5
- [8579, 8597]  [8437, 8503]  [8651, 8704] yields -0.039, 14.5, 14.1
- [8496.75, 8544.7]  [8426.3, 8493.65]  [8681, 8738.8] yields 0.058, 14.6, 14.6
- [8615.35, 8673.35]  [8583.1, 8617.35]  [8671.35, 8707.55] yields 0.059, 14.5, 14.8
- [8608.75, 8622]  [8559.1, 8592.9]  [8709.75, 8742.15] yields 0.053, 14.8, 14.5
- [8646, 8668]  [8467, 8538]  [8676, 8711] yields 0.123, 14.4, 14.8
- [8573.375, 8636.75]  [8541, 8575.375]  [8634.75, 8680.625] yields -0.046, 13.9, 13.9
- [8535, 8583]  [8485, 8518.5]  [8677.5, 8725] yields 0.043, 14.2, 14.7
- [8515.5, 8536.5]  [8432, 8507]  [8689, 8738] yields -0.004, 14.5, 14.6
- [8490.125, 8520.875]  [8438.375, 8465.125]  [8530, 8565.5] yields -0.010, 14.8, 13.5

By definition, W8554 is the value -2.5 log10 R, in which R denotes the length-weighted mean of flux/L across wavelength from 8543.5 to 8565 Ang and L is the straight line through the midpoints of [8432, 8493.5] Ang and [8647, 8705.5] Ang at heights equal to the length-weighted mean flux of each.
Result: 0.05 mag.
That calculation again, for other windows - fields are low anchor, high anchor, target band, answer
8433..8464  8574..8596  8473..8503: 0.03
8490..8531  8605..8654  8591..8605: -0.03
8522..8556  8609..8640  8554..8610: -0.06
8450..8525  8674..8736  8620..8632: 0.01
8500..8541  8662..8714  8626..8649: -0.01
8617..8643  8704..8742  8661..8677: 0.07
